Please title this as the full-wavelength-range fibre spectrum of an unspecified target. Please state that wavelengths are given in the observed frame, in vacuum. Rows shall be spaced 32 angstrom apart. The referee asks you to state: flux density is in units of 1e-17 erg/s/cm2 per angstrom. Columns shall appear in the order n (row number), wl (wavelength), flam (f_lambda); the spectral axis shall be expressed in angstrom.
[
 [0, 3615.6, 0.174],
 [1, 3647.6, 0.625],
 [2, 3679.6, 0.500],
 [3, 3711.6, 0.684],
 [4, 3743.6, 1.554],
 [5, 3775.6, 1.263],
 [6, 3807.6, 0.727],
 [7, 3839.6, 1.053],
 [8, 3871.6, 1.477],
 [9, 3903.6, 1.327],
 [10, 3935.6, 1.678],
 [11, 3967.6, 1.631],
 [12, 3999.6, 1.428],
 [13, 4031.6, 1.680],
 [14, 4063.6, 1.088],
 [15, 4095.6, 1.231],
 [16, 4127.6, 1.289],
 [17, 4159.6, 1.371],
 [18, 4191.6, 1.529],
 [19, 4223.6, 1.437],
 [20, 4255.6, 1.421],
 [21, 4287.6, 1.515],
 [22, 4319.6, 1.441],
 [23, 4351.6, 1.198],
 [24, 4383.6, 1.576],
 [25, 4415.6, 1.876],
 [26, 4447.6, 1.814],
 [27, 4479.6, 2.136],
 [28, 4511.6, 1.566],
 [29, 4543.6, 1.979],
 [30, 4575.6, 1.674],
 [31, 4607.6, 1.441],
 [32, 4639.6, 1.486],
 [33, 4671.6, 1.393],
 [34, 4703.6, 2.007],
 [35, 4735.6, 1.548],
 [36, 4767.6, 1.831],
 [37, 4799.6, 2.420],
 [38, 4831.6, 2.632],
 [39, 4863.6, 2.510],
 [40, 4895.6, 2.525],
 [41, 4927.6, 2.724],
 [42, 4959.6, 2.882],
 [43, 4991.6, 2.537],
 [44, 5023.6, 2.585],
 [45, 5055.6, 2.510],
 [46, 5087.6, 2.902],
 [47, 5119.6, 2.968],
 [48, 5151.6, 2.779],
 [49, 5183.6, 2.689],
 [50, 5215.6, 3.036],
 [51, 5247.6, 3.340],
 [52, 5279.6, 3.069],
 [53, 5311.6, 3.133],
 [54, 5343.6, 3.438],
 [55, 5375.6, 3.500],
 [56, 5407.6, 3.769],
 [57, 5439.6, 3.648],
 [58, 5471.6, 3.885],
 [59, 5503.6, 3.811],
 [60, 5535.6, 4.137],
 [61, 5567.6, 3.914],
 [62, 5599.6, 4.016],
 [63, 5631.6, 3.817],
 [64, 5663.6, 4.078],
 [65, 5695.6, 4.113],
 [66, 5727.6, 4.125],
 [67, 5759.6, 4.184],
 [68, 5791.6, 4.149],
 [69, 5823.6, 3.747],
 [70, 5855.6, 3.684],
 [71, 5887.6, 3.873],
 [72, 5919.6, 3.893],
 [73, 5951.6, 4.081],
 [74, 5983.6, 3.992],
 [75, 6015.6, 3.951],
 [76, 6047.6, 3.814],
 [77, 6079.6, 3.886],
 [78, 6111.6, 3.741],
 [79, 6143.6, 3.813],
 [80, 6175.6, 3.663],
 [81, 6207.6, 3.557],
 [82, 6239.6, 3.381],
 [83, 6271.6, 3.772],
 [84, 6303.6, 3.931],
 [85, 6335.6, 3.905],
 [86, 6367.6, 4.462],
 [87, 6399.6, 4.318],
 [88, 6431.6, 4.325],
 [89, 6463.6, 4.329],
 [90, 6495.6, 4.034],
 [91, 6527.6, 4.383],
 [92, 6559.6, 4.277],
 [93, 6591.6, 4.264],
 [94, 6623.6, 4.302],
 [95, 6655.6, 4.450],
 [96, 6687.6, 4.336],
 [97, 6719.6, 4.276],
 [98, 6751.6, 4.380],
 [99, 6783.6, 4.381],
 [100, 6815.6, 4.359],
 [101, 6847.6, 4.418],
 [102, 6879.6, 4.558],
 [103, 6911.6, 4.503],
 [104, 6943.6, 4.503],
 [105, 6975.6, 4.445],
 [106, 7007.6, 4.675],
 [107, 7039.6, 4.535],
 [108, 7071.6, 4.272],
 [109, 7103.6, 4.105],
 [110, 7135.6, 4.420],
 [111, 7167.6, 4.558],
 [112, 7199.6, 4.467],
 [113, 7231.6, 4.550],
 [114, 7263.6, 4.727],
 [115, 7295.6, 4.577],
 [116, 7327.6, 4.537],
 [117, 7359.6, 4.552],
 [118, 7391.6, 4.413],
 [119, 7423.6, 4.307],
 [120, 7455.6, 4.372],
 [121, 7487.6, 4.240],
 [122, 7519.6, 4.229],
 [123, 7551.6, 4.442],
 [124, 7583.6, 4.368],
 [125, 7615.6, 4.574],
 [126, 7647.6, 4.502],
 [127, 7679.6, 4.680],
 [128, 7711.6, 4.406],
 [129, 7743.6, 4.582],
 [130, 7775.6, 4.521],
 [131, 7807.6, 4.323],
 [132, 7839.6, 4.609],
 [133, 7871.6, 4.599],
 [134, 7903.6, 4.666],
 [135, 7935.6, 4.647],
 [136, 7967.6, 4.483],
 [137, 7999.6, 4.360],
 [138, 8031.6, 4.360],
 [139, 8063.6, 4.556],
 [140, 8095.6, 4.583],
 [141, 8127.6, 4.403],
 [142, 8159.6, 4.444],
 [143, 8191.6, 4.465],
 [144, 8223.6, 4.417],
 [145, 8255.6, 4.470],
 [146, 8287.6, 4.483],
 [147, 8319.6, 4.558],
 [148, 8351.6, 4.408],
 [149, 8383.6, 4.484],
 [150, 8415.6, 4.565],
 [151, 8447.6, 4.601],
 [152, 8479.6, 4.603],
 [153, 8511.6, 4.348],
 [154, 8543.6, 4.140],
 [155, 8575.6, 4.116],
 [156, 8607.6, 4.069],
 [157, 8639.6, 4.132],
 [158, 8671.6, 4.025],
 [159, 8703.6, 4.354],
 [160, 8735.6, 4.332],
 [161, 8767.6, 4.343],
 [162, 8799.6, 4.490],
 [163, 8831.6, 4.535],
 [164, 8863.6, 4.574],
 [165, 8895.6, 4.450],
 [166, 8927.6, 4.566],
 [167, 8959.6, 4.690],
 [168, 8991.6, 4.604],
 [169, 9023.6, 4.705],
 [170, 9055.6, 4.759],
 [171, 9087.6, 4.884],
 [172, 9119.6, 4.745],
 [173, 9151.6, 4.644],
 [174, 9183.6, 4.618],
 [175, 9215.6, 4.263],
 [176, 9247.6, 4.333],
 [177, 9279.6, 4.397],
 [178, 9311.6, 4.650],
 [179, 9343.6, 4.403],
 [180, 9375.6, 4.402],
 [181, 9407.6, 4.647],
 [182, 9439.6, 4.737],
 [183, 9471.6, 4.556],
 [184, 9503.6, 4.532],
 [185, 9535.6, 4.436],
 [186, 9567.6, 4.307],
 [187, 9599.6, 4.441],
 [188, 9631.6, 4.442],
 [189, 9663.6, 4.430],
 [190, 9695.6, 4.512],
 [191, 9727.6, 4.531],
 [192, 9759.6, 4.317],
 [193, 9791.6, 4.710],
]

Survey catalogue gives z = 0.203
